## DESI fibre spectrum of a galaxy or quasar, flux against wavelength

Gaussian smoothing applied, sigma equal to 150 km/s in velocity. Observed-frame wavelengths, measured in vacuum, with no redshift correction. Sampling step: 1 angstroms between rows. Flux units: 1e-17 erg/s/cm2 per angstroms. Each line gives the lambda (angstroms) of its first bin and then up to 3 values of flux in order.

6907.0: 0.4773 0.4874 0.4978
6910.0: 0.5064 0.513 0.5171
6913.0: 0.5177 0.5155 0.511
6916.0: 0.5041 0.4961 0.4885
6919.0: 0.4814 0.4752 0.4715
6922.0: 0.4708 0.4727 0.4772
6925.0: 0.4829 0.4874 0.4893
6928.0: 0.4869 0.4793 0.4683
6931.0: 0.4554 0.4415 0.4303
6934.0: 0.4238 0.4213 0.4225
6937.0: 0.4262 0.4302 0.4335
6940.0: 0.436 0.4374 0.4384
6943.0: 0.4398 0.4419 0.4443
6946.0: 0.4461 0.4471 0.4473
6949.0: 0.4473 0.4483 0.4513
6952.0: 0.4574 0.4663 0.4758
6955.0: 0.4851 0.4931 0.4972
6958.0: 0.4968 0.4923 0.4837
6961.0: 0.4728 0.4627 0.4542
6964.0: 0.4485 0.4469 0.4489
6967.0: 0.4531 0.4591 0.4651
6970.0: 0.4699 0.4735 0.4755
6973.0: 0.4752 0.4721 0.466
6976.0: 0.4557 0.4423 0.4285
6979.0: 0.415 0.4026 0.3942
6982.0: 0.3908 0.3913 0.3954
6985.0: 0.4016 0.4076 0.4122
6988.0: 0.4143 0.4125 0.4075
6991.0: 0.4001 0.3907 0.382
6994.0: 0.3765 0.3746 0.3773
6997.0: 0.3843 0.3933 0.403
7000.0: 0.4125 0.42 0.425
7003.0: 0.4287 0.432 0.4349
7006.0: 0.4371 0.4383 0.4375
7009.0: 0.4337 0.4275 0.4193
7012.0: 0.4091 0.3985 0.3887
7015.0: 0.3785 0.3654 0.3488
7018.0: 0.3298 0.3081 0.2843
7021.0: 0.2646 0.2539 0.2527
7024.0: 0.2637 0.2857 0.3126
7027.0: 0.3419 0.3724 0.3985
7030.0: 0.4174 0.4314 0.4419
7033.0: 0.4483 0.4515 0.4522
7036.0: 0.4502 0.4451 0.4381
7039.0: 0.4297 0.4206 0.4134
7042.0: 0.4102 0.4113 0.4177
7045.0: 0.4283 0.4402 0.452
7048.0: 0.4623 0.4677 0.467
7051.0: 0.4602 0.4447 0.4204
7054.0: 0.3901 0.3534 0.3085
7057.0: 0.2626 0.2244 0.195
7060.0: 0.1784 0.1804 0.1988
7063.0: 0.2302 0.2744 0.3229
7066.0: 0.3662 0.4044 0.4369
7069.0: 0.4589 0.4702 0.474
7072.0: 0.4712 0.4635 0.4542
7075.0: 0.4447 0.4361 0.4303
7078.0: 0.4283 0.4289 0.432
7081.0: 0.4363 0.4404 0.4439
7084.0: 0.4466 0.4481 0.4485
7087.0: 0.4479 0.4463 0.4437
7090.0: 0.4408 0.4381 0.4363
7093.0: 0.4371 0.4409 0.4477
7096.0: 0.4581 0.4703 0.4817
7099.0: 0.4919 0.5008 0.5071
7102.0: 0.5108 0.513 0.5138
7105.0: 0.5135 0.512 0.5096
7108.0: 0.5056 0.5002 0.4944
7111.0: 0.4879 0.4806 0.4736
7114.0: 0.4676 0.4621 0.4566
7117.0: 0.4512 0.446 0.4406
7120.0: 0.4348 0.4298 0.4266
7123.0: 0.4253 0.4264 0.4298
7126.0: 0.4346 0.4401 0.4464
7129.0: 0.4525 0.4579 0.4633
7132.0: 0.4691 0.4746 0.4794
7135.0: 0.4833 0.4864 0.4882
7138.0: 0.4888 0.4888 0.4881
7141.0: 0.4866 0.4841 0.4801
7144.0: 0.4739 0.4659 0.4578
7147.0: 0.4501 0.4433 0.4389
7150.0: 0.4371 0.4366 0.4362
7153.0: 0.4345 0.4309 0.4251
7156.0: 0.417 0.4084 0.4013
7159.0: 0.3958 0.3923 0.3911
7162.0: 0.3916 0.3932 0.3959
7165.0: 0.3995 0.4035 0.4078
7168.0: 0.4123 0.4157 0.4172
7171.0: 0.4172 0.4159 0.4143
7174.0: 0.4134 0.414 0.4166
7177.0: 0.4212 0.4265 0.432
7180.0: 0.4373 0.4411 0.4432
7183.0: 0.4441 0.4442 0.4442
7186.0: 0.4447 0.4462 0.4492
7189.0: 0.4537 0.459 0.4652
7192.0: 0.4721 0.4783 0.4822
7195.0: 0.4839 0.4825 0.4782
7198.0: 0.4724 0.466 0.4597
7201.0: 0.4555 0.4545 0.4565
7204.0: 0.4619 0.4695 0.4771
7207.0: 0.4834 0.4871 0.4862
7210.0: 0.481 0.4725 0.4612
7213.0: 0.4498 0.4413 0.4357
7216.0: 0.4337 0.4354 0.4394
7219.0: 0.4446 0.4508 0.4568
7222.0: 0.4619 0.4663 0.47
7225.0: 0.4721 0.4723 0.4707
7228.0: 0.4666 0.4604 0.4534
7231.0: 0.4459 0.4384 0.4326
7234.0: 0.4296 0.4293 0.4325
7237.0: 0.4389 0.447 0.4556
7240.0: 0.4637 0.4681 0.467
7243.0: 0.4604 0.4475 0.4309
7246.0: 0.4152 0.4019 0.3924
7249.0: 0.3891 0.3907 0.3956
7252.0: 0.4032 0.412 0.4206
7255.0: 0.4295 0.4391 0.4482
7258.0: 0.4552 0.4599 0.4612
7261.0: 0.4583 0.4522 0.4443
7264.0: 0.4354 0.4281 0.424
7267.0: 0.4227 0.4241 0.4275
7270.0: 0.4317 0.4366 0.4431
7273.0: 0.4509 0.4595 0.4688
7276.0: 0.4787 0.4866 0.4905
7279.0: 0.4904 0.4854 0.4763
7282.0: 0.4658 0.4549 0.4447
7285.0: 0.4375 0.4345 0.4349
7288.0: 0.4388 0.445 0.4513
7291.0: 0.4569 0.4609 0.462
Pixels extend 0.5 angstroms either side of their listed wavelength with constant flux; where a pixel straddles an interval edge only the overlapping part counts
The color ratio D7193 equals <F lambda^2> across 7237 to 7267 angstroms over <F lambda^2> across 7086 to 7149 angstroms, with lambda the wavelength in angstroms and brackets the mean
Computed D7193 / 0.97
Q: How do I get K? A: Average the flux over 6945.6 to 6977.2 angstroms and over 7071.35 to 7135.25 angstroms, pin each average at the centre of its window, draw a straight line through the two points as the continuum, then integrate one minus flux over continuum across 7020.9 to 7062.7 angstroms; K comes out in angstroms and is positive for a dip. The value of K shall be 8.3 angstroms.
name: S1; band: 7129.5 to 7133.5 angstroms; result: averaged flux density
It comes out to 0.466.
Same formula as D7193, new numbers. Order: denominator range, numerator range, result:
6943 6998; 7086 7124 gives 1.11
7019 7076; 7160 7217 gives 1.22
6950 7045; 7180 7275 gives 1.15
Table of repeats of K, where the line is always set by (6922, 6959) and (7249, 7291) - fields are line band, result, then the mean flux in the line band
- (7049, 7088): 5.64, 0.387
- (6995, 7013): 1.50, 0.417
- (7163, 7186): 1.36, 0.422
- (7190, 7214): -1.26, 0.47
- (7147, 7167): 1.50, 0.415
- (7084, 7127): -1.33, 0.465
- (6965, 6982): 0.29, 0.448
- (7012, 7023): 2.96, 0.332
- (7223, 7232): -0.34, 0.463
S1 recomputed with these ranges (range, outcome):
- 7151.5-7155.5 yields 0.432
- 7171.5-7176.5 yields 0.415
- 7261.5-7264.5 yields 0.444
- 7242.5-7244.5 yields 0.454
